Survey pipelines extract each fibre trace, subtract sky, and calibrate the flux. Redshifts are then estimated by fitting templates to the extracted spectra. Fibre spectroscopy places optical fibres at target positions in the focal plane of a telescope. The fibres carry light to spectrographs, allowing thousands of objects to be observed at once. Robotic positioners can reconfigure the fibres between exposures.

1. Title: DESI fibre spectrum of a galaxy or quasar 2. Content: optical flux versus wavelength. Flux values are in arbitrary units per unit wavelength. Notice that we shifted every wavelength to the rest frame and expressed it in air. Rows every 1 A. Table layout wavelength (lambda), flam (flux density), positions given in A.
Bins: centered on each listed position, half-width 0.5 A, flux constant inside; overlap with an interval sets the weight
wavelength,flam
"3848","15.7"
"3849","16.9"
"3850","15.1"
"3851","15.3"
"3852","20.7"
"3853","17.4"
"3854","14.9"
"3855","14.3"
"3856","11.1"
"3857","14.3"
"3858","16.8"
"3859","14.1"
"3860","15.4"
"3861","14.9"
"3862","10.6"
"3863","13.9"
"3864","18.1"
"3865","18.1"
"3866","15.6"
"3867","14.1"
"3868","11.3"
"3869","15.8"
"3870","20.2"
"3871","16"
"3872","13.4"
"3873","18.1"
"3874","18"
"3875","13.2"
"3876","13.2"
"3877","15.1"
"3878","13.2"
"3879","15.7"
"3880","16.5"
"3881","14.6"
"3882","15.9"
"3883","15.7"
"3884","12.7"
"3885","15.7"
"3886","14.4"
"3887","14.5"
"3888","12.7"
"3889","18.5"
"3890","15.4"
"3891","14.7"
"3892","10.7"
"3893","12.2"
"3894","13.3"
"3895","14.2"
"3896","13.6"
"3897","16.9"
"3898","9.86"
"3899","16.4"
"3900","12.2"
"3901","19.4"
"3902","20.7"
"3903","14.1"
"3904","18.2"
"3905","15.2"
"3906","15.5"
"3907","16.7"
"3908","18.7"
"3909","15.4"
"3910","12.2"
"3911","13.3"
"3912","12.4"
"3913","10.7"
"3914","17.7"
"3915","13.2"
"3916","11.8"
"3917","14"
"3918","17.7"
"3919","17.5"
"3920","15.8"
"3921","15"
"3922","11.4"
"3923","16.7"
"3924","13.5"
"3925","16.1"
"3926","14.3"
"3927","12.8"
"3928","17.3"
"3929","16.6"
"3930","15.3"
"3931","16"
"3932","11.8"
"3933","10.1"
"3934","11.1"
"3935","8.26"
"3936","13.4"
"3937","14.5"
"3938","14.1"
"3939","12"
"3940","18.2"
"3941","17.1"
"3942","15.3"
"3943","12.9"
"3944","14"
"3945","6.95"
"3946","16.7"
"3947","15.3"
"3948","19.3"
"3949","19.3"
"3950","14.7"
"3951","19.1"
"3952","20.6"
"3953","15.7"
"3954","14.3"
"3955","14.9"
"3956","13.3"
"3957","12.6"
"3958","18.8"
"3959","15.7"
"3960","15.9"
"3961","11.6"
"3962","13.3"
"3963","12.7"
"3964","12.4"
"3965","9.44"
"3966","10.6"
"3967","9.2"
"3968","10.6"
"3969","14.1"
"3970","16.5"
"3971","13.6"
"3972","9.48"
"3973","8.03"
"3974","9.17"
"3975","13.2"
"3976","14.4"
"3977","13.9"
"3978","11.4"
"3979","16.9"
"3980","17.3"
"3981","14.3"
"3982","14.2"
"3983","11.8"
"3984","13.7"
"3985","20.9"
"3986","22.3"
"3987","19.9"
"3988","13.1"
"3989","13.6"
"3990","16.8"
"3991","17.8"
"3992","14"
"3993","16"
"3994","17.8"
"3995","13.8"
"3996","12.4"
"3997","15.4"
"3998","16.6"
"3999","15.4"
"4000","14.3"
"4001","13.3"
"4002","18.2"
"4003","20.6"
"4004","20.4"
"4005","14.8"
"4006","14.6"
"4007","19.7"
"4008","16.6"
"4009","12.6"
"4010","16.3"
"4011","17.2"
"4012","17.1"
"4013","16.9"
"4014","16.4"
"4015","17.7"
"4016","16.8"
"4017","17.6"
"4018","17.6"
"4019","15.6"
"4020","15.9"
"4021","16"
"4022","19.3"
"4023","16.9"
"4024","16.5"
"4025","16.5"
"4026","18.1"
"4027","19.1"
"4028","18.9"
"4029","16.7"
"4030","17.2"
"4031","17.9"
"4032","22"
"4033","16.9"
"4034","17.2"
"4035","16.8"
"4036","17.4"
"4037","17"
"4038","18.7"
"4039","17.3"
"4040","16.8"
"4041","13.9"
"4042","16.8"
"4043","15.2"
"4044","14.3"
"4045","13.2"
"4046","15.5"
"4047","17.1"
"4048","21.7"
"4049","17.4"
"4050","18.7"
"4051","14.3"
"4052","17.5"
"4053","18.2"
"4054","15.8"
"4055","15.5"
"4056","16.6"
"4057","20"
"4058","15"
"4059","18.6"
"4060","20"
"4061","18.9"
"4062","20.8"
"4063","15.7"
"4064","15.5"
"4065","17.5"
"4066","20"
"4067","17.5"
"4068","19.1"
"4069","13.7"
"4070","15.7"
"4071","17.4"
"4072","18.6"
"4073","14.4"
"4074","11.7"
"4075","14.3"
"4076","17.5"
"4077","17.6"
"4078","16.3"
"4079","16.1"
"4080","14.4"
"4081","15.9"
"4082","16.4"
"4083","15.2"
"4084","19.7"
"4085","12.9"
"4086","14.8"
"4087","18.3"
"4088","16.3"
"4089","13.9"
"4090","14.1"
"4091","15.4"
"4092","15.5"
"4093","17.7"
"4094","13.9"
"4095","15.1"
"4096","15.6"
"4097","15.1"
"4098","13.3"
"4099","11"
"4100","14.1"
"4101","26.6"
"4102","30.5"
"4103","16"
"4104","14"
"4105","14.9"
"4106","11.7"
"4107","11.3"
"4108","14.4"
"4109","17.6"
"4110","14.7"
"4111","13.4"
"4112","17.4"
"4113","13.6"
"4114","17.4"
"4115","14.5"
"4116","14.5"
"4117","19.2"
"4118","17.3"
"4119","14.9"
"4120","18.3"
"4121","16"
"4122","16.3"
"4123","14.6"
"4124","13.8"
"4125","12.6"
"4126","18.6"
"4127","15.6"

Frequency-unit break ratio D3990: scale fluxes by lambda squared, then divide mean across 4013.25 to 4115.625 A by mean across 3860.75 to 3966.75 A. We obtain 1.22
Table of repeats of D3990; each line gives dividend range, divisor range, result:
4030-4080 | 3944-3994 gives 1.22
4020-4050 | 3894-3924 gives 1.22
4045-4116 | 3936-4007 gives 1.16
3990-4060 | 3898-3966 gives 1.20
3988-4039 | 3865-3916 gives 1.19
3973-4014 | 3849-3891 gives 1.09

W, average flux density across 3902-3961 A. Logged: 14.9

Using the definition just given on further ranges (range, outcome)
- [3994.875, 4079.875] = 16.8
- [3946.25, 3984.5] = 14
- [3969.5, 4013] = 15.4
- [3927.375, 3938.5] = 13.5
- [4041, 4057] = 16.5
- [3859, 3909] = 15.2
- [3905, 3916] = 14.5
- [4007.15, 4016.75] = 16.6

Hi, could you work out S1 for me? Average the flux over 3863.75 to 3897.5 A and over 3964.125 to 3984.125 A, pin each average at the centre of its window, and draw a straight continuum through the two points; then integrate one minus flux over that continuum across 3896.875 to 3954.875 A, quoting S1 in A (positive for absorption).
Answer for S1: -4.6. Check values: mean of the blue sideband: 15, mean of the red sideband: 12.6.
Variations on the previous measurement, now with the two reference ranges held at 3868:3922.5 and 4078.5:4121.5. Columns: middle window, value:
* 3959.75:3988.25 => 3.25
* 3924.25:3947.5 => 1.88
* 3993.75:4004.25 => -0.43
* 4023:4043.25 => -2.32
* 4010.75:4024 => -1.26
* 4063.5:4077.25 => -0.61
